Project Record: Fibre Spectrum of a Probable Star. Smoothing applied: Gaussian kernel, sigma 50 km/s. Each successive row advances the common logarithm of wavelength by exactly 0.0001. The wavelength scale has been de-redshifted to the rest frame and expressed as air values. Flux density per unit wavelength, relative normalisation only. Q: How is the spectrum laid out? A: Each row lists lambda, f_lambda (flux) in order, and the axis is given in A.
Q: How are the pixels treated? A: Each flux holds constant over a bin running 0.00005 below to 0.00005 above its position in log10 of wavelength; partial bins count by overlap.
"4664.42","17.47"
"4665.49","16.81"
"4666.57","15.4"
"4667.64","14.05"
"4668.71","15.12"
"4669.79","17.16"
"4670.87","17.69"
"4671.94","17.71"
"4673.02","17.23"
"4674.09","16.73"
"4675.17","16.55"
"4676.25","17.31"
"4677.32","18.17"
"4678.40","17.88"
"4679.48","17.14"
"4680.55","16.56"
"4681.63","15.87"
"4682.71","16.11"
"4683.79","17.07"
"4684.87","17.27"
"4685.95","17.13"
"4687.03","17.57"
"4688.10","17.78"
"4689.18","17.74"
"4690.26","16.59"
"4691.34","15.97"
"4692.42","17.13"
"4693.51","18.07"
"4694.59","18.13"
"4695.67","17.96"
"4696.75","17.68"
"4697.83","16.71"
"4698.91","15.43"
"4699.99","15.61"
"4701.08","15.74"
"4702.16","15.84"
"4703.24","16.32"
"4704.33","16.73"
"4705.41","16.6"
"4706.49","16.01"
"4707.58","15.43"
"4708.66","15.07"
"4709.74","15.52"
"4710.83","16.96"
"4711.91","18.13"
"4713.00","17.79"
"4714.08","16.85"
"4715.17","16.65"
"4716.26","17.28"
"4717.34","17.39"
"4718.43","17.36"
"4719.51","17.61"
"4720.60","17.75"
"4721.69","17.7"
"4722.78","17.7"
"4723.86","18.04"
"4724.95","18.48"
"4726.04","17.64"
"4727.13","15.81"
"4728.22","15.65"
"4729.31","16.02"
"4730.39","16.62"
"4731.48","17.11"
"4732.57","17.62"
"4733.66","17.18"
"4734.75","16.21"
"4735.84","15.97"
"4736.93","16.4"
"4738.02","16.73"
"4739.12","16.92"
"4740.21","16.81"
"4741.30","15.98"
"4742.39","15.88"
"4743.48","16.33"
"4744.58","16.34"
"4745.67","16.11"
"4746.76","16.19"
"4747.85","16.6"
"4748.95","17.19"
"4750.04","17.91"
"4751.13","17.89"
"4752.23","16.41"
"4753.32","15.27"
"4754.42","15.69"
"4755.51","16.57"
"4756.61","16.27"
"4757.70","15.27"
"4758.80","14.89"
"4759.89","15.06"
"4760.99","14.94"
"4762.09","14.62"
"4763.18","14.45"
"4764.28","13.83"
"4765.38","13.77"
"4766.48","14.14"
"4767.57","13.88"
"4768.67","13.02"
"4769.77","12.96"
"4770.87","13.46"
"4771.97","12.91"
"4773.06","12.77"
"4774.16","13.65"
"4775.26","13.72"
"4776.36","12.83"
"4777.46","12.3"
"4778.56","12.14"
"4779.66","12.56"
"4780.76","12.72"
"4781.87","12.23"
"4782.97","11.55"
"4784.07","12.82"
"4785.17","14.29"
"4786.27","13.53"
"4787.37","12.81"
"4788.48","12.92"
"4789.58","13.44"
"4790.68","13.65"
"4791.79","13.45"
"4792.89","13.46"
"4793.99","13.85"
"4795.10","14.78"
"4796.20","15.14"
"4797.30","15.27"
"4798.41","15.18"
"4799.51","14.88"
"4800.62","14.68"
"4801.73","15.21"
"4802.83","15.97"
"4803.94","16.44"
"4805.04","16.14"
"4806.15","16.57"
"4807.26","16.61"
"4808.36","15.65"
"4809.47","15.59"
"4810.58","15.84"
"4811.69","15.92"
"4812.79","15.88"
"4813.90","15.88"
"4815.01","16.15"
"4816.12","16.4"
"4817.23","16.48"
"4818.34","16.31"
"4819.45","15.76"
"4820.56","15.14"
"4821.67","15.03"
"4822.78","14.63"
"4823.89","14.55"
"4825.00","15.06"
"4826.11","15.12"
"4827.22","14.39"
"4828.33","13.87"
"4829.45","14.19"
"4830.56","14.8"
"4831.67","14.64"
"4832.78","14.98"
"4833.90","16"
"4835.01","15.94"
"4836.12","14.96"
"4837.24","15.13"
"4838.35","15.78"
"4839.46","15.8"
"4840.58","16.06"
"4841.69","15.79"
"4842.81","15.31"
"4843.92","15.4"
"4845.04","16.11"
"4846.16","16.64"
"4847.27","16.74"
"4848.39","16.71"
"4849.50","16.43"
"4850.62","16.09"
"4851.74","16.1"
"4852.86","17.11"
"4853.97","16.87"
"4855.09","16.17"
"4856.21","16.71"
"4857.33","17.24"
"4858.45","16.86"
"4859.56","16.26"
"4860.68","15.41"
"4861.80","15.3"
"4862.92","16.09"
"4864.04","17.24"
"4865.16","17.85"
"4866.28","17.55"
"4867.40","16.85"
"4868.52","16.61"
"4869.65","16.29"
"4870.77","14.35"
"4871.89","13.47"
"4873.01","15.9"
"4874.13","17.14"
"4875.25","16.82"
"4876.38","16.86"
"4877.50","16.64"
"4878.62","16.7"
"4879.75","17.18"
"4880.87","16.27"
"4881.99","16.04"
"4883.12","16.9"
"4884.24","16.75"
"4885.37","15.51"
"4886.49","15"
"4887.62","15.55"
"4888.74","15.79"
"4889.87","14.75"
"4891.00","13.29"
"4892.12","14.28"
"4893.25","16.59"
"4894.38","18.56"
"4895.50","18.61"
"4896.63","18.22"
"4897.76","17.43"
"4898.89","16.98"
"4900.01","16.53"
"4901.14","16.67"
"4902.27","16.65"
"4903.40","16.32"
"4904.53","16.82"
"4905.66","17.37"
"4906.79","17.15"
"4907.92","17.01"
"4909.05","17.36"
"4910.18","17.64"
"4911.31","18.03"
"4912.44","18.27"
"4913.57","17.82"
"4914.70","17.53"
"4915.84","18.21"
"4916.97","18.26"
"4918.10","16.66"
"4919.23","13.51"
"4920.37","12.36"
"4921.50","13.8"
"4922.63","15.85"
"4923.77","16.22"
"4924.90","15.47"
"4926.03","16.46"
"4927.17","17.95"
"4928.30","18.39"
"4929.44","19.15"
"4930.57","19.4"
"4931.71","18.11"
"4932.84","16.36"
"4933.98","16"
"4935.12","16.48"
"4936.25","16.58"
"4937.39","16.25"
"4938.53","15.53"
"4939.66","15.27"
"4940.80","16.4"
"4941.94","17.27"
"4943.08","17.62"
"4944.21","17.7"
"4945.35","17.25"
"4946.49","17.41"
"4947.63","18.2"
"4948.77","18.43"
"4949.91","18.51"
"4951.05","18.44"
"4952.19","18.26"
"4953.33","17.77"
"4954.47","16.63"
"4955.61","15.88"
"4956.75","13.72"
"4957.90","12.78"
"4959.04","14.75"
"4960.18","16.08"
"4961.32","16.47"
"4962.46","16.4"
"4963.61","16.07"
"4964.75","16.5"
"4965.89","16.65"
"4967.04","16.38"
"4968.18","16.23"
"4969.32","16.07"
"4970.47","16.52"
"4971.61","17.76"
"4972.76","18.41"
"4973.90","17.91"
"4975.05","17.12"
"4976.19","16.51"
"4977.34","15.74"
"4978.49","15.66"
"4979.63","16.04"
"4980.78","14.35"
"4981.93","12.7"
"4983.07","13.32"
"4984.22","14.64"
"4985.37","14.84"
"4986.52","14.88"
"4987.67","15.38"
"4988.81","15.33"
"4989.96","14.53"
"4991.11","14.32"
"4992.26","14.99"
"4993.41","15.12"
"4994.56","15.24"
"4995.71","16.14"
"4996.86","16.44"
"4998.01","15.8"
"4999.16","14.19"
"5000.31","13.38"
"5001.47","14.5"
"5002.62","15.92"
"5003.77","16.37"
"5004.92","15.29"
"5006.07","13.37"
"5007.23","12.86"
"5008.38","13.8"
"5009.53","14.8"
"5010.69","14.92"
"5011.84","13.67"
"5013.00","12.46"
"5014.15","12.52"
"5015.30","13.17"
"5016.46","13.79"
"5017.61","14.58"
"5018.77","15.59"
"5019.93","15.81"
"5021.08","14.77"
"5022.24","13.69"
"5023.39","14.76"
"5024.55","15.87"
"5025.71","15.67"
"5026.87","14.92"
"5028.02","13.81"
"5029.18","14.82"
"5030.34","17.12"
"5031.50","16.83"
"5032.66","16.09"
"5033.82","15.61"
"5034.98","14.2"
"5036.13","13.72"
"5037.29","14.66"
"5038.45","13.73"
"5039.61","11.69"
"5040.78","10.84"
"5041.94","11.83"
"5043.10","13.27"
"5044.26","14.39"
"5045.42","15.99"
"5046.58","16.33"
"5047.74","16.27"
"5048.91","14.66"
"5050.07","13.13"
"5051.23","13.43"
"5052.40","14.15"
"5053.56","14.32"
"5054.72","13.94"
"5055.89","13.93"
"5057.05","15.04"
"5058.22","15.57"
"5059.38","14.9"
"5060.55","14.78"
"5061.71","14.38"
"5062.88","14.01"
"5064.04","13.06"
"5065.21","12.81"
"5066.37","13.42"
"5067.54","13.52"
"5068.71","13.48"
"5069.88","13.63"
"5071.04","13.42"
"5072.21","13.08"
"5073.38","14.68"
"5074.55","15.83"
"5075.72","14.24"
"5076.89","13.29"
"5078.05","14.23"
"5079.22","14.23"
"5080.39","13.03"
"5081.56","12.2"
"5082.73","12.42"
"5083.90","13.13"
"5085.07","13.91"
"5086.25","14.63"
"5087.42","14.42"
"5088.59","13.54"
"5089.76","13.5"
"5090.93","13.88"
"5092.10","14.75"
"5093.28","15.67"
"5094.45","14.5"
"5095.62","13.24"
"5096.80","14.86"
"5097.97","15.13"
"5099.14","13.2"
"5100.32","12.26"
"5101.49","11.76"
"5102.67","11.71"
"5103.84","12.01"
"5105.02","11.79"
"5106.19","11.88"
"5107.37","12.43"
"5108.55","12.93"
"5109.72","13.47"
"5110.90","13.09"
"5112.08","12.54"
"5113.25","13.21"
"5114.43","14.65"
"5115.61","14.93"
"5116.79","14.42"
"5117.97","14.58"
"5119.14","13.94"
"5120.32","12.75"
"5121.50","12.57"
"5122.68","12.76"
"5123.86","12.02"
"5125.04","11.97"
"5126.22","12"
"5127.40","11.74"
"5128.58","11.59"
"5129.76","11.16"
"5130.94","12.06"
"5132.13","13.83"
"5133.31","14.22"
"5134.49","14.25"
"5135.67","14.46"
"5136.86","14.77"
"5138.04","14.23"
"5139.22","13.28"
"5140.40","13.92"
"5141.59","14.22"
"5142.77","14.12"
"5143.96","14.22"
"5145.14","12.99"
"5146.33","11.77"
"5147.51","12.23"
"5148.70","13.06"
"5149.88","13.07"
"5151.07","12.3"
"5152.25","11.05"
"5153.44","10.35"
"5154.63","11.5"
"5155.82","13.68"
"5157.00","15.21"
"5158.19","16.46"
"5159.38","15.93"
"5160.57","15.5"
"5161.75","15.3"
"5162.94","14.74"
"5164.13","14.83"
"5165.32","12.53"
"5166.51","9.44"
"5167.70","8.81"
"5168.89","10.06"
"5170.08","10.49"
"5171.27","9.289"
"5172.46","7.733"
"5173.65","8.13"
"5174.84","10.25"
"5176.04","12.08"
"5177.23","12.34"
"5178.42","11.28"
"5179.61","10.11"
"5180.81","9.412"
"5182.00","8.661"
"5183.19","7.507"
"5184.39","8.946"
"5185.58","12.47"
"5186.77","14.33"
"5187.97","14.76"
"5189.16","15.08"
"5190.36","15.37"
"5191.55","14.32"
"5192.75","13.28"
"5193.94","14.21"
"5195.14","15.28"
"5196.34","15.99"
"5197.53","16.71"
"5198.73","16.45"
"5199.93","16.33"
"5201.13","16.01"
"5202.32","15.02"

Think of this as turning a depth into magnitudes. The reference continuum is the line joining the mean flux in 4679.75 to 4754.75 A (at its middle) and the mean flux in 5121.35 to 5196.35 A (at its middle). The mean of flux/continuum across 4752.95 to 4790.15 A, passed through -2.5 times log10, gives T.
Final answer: 0.18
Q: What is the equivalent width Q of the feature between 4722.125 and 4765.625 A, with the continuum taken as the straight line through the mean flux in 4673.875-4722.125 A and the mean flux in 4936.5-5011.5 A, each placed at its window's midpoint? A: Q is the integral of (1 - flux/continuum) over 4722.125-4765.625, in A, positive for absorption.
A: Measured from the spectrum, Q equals 1.18 A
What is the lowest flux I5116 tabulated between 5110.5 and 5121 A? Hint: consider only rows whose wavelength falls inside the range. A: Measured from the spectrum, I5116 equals 12.54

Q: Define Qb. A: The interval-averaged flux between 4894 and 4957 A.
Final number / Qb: 17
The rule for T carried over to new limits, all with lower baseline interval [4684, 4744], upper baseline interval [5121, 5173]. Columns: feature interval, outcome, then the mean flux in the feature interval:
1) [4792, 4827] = 0.03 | 15.4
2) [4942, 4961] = -0.15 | 16.8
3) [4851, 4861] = -0.07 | 16.5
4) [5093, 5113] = 0.01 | 13.1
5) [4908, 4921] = -0.13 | 16.9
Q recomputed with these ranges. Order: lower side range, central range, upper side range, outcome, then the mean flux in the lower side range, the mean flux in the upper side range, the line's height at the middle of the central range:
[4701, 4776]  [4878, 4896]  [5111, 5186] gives -1.7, 16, 12.4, 14.7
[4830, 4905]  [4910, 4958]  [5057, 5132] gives -4.6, 16.2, 13.4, 15.4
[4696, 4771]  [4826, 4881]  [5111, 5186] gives -3.3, 16.2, 12.4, 15.1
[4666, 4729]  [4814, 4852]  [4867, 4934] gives 2.6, 16.9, 16.6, 16.7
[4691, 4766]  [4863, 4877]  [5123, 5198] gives -1.1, 16.5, 12.6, 15.2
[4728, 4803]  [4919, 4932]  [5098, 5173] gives -2.3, 14.8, 12.9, 14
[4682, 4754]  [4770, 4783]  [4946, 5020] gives 2.9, 16.8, 15.5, 16.5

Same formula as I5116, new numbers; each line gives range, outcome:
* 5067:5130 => 11.16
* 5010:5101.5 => 10.84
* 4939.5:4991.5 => 12.7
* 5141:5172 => 8.81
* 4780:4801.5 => 11.55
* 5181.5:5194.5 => 7.507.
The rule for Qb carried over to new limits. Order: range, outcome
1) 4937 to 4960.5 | 16.7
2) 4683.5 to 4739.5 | 16.9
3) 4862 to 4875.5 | 16.3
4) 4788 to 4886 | 15.7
